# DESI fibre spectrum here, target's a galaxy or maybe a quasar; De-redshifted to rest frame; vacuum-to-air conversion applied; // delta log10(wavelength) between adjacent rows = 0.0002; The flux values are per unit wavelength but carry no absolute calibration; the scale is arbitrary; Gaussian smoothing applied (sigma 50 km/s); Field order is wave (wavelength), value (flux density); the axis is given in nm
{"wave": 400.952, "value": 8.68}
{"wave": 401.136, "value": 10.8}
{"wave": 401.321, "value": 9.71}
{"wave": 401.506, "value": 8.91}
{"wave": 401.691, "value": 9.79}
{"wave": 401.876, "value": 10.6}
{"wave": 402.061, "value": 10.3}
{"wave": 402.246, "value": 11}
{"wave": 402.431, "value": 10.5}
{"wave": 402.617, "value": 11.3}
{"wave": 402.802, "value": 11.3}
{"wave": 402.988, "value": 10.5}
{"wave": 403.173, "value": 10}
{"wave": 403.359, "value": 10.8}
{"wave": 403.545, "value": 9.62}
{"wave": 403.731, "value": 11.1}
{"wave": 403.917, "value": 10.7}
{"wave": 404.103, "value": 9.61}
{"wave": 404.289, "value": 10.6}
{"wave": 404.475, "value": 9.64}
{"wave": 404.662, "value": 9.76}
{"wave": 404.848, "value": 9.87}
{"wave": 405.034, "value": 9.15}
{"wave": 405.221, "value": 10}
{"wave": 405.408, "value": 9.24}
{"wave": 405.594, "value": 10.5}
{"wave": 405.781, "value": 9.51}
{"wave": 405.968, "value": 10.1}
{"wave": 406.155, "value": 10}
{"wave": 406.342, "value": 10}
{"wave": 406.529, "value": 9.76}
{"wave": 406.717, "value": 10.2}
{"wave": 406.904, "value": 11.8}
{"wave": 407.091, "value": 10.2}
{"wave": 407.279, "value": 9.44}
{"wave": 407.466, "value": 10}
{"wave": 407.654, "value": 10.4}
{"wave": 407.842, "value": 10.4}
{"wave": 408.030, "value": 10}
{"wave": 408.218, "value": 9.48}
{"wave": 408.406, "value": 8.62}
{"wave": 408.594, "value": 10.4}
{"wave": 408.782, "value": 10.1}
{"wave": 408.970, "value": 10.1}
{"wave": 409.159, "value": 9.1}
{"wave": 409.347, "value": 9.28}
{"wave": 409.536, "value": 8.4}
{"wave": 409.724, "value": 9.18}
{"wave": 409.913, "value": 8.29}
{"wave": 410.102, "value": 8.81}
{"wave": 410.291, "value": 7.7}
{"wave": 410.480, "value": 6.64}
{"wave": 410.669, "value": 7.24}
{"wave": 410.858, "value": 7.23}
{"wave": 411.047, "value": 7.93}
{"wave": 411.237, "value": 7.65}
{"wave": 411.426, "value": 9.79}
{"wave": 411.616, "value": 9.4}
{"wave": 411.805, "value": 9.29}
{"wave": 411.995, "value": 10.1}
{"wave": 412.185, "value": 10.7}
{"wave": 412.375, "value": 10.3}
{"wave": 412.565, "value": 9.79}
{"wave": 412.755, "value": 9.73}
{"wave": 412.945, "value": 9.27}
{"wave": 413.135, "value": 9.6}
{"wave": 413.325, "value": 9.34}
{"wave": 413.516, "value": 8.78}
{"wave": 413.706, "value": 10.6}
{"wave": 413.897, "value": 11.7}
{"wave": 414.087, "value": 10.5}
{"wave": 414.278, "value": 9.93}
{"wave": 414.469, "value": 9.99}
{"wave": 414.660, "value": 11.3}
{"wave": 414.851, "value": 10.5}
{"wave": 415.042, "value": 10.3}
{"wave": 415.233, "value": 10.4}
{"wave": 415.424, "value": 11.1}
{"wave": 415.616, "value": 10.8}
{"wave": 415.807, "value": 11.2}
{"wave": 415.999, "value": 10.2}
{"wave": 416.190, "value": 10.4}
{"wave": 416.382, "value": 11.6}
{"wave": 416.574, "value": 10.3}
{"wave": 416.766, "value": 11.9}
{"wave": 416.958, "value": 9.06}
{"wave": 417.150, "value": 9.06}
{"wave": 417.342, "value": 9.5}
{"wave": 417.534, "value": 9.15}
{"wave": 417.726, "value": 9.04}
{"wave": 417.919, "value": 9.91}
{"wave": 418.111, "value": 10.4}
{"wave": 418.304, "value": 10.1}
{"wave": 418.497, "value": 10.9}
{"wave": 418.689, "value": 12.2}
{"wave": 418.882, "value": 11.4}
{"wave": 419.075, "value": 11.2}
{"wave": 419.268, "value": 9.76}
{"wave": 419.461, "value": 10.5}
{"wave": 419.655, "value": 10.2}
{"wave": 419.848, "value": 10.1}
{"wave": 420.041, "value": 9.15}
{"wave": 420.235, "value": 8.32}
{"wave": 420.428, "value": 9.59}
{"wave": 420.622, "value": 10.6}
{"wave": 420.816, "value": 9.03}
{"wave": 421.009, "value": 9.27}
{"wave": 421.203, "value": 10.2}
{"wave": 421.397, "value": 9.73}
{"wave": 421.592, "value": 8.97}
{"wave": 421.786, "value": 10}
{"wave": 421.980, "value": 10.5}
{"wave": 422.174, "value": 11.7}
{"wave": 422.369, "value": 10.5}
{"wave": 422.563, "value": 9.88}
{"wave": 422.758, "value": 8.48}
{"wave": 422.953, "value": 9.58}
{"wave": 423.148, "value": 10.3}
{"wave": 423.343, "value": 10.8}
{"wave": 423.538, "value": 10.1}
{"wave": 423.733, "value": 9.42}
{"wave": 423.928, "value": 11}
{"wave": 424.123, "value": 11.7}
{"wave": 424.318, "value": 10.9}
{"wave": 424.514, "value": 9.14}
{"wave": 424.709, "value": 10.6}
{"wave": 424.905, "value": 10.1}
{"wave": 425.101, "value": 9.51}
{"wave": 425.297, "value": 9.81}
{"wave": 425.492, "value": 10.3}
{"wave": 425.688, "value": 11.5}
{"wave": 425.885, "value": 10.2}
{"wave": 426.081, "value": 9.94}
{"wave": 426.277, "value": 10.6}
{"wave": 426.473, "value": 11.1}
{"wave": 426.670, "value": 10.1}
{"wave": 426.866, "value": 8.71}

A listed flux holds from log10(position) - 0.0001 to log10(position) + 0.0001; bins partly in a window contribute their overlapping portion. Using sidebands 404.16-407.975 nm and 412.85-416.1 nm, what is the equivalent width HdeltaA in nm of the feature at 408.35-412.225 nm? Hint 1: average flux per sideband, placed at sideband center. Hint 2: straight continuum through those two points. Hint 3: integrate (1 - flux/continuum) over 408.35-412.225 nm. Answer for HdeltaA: 0.51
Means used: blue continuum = 10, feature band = 8.83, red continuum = 10.3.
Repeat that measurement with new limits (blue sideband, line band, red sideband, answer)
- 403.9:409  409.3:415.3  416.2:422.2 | 0.40 nm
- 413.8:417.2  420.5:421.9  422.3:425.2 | 0.08 nm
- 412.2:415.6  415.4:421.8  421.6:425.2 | 0.05 nm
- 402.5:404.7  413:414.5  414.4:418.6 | 0.05 nm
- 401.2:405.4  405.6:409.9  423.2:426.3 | 0.17 nm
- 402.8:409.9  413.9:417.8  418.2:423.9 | -0.12 nm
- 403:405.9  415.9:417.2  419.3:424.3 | -0.05 nm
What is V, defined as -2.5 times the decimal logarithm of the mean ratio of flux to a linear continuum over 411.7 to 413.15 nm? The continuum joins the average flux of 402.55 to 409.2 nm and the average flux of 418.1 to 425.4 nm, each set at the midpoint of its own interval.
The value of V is 0.03 mag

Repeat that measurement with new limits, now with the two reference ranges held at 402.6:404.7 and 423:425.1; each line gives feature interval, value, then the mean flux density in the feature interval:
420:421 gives 0.111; 9.35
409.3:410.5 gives 0.231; 8.39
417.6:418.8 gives -0.005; 10.4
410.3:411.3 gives 0.373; 7.36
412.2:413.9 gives 0.057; 9.84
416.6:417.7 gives 0.068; 9.73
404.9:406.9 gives 0.048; 9.93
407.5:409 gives 0.048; 9.93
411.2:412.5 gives 0.074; 9.69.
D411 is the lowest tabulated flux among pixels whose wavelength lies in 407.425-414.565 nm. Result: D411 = 6.64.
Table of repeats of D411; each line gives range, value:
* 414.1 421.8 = 8.32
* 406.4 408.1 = 9.44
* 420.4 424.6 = 8.48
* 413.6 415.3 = 9.93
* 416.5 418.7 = 9.04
